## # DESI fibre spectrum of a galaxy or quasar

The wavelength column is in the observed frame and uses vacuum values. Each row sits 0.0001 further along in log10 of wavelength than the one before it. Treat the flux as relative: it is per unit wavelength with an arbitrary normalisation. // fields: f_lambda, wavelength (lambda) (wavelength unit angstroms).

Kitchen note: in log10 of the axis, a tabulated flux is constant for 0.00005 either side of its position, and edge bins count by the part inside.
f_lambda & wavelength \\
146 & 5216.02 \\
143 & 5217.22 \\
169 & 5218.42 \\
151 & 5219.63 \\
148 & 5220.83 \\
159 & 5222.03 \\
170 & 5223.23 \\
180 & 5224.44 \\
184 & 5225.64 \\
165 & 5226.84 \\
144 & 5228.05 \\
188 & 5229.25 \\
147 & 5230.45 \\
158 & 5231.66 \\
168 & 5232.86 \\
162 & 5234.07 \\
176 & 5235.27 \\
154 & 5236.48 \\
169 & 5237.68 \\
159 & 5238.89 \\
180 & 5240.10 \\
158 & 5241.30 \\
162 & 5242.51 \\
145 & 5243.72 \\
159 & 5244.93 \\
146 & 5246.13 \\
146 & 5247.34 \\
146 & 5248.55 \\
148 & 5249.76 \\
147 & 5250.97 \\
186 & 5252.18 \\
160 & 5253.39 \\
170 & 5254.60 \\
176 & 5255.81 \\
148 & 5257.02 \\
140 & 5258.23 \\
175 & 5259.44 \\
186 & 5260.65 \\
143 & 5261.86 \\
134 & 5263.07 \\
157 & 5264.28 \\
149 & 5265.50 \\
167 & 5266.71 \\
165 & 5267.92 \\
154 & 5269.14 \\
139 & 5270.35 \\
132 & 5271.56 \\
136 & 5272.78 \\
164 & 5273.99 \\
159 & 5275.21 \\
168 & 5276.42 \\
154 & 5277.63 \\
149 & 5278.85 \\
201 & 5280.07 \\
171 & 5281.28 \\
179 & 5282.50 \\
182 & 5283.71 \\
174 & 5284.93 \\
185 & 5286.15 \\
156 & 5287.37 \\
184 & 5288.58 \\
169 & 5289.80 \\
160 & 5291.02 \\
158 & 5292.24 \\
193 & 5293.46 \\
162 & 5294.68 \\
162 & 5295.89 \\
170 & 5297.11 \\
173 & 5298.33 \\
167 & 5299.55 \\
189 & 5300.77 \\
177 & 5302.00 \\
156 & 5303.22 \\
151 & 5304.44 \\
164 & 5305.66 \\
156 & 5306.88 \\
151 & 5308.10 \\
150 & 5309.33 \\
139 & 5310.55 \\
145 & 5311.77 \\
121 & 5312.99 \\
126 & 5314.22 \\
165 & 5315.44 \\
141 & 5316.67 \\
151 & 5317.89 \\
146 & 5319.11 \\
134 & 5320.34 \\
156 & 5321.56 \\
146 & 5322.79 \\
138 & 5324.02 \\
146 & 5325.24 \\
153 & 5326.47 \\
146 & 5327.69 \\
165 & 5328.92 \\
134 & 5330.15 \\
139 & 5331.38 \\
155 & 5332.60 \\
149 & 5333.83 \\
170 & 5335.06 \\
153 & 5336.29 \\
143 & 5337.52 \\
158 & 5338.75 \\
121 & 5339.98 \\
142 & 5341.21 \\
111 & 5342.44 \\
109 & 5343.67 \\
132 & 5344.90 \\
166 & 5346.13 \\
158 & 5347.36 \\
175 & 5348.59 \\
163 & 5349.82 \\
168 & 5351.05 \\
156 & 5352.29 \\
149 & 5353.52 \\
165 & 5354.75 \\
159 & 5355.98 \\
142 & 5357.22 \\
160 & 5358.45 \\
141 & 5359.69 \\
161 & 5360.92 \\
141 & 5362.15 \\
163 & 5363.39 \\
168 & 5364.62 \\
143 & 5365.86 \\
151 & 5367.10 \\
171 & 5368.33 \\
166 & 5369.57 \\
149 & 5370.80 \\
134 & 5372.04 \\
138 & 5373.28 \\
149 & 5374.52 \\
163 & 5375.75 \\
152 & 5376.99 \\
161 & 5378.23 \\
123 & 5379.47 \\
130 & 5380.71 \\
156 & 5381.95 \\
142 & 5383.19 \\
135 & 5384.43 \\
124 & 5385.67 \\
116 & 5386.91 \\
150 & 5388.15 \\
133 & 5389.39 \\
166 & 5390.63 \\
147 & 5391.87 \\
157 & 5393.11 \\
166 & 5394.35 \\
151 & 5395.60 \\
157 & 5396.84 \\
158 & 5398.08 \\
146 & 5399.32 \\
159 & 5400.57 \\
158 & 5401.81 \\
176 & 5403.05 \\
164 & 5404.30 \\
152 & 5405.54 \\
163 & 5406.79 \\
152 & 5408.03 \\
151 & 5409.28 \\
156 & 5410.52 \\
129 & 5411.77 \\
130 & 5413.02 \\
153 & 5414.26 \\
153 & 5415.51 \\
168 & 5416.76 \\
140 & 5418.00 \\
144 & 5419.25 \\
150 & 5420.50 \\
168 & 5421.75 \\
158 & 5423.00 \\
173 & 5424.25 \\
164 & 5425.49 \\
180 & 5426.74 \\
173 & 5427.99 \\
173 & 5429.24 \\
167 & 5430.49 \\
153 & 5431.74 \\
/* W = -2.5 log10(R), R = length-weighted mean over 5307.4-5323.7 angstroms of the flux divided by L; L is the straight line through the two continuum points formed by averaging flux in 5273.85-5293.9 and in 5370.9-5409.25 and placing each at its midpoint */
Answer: 0.15 mag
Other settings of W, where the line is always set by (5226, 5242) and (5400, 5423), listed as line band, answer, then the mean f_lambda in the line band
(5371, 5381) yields 0.08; 144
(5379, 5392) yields 0.13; 138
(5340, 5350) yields 0.11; 142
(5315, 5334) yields 0.08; 148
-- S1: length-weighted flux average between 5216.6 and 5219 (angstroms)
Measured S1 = 156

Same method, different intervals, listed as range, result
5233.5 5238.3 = 165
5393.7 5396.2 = 158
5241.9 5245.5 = 155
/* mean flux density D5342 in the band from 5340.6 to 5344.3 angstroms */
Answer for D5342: 121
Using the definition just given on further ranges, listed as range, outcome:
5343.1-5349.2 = 148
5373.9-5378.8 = 156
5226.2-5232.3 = 161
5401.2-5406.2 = 162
